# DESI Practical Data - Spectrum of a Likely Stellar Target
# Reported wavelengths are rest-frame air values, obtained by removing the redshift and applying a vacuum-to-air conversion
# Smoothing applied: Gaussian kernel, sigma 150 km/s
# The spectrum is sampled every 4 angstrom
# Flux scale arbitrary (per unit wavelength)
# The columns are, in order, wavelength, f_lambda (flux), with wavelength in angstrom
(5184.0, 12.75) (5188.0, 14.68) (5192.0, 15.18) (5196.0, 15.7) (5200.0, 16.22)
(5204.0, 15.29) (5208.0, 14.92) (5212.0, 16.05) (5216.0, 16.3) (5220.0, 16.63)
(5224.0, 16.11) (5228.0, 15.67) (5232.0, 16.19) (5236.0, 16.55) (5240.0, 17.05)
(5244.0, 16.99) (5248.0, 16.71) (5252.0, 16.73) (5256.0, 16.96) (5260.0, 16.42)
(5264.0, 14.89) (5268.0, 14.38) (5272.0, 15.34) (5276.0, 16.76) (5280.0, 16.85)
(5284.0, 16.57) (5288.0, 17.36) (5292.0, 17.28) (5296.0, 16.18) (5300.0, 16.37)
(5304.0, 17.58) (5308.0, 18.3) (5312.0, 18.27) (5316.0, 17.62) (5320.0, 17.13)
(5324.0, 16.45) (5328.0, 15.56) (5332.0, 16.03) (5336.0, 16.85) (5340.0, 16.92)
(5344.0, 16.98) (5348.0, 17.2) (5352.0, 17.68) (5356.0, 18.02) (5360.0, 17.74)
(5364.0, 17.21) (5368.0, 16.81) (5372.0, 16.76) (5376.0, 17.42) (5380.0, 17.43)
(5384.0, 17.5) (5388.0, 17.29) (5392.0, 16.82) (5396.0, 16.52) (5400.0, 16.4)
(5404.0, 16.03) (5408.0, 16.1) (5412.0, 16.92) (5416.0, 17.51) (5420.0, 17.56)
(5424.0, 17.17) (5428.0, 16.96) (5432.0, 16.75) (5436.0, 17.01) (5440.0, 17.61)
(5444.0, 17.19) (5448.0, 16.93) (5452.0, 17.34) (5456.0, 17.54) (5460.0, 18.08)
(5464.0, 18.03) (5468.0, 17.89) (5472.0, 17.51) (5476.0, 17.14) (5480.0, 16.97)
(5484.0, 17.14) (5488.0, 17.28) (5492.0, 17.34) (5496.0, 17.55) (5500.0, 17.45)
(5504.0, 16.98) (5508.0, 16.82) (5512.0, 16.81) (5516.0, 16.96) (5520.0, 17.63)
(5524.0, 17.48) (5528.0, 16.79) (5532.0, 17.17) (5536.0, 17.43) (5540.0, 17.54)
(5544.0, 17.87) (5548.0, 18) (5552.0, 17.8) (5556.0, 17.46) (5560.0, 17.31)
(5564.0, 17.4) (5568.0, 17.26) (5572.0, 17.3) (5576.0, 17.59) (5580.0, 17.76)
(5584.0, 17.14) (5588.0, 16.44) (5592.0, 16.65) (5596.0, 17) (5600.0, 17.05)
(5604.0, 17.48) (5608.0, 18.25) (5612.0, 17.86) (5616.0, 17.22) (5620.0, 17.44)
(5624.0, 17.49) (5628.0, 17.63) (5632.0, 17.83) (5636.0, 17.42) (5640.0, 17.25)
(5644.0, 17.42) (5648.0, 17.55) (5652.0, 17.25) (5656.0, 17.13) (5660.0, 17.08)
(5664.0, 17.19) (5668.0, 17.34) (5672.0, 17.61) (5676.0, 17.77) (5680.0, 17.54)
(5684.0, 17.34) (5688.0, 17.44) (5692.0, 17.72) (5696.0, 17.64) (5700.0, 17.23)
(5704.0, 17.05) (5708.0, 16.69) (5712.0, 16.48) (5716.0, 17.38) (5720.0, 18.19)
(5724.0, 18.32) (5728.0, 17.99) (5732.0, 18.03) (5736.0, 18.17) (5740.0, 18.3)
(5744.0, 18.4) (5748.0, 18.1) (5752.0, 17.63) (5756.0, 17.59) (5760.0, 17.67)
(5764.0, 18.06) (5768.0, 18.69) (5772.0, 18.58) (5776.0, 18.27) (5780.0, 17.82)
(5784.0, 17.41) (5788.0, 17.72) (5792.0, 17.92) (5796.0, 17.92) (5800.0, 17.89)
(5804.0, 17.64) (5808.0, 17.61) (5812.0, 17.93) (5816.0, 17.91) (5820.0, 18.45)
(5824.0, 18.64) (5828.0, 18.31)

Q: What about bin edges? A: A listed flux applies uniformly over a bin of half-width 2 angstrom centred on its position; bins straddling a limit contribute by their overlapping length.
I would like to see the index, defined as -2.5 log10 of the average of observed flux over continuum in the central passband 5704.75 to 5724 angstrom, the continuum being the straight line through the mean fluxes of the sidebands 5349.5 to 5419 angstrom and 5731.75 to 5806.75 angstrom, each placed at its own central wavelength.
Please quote 0.03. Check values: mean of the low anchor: 17.1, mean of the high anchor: 18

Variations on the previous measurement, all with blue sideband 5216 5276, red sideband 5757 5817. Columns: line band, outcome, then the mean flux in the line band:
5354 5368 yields -0.06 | 17.5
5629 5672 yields 0.01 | 17.4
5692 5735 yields 0.01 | 17.5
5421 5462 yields -0.03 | 17.3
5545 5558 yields -0.04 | 17.8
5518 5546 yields -0.02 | 17.4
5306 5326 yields -0.07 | 17.6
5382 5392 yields -0.04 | 17.3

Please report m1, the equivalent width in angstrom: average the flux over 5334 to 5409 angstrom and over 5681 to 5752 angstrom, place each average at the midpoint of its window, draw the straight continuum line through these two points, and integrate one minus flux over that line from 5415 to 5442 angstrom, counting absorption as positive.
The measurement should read -0.1 angstrom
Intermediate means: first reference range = 17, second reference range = 17.7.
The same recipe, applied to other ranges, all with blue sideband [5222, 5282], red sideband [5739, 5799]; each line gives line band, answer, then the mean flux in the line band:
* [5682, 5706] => 0.5 angstrom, 17.4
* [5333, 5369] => -1.5 angstrom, 17.2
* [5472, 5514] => -0.3 angstrom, 17.2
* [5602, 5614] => -0.3 angstrom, 17.9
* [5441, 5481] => -1.2 angstrom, 17.5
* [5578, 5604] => 0.5 angstrom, 17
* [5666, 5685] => 0.2 angstrom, 17.5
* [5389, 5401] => 0.1 angstrom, 16.7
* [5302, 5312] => -1.0 angstrom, 18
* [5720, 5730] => -0.2 angstrom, 18.2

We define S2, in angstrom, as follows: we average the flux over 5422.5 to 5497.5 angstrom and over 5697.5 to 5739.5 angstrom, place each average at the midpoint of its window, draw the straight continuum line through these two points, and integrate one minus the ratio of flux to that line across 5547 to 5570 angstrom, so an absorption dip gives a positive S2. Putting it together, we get -0.1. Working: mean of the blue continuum 17.3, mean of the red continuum 17.6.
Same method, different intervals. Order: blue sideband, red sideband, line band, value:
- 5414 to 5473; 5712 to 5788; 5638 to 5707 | 1.8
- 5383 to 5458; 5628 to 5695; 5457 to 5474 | -0.8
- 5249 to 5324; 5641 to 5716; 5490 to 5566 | -1.2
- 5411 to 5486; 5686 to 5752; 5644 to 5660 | 0.3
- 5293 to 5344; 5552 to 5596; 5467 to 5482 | -0.2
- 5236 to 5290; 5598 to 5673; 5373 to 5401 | -0.5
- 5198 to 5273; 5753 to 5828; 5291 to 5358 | -2.8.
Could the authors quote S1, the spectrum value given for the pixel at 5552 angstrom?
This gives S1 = 17.8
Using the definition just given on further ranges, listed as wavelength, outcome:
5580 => 17.76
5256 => 16.96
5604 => 17.48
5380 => 17.43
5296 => 16.18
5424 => 17.17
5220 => 16.63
